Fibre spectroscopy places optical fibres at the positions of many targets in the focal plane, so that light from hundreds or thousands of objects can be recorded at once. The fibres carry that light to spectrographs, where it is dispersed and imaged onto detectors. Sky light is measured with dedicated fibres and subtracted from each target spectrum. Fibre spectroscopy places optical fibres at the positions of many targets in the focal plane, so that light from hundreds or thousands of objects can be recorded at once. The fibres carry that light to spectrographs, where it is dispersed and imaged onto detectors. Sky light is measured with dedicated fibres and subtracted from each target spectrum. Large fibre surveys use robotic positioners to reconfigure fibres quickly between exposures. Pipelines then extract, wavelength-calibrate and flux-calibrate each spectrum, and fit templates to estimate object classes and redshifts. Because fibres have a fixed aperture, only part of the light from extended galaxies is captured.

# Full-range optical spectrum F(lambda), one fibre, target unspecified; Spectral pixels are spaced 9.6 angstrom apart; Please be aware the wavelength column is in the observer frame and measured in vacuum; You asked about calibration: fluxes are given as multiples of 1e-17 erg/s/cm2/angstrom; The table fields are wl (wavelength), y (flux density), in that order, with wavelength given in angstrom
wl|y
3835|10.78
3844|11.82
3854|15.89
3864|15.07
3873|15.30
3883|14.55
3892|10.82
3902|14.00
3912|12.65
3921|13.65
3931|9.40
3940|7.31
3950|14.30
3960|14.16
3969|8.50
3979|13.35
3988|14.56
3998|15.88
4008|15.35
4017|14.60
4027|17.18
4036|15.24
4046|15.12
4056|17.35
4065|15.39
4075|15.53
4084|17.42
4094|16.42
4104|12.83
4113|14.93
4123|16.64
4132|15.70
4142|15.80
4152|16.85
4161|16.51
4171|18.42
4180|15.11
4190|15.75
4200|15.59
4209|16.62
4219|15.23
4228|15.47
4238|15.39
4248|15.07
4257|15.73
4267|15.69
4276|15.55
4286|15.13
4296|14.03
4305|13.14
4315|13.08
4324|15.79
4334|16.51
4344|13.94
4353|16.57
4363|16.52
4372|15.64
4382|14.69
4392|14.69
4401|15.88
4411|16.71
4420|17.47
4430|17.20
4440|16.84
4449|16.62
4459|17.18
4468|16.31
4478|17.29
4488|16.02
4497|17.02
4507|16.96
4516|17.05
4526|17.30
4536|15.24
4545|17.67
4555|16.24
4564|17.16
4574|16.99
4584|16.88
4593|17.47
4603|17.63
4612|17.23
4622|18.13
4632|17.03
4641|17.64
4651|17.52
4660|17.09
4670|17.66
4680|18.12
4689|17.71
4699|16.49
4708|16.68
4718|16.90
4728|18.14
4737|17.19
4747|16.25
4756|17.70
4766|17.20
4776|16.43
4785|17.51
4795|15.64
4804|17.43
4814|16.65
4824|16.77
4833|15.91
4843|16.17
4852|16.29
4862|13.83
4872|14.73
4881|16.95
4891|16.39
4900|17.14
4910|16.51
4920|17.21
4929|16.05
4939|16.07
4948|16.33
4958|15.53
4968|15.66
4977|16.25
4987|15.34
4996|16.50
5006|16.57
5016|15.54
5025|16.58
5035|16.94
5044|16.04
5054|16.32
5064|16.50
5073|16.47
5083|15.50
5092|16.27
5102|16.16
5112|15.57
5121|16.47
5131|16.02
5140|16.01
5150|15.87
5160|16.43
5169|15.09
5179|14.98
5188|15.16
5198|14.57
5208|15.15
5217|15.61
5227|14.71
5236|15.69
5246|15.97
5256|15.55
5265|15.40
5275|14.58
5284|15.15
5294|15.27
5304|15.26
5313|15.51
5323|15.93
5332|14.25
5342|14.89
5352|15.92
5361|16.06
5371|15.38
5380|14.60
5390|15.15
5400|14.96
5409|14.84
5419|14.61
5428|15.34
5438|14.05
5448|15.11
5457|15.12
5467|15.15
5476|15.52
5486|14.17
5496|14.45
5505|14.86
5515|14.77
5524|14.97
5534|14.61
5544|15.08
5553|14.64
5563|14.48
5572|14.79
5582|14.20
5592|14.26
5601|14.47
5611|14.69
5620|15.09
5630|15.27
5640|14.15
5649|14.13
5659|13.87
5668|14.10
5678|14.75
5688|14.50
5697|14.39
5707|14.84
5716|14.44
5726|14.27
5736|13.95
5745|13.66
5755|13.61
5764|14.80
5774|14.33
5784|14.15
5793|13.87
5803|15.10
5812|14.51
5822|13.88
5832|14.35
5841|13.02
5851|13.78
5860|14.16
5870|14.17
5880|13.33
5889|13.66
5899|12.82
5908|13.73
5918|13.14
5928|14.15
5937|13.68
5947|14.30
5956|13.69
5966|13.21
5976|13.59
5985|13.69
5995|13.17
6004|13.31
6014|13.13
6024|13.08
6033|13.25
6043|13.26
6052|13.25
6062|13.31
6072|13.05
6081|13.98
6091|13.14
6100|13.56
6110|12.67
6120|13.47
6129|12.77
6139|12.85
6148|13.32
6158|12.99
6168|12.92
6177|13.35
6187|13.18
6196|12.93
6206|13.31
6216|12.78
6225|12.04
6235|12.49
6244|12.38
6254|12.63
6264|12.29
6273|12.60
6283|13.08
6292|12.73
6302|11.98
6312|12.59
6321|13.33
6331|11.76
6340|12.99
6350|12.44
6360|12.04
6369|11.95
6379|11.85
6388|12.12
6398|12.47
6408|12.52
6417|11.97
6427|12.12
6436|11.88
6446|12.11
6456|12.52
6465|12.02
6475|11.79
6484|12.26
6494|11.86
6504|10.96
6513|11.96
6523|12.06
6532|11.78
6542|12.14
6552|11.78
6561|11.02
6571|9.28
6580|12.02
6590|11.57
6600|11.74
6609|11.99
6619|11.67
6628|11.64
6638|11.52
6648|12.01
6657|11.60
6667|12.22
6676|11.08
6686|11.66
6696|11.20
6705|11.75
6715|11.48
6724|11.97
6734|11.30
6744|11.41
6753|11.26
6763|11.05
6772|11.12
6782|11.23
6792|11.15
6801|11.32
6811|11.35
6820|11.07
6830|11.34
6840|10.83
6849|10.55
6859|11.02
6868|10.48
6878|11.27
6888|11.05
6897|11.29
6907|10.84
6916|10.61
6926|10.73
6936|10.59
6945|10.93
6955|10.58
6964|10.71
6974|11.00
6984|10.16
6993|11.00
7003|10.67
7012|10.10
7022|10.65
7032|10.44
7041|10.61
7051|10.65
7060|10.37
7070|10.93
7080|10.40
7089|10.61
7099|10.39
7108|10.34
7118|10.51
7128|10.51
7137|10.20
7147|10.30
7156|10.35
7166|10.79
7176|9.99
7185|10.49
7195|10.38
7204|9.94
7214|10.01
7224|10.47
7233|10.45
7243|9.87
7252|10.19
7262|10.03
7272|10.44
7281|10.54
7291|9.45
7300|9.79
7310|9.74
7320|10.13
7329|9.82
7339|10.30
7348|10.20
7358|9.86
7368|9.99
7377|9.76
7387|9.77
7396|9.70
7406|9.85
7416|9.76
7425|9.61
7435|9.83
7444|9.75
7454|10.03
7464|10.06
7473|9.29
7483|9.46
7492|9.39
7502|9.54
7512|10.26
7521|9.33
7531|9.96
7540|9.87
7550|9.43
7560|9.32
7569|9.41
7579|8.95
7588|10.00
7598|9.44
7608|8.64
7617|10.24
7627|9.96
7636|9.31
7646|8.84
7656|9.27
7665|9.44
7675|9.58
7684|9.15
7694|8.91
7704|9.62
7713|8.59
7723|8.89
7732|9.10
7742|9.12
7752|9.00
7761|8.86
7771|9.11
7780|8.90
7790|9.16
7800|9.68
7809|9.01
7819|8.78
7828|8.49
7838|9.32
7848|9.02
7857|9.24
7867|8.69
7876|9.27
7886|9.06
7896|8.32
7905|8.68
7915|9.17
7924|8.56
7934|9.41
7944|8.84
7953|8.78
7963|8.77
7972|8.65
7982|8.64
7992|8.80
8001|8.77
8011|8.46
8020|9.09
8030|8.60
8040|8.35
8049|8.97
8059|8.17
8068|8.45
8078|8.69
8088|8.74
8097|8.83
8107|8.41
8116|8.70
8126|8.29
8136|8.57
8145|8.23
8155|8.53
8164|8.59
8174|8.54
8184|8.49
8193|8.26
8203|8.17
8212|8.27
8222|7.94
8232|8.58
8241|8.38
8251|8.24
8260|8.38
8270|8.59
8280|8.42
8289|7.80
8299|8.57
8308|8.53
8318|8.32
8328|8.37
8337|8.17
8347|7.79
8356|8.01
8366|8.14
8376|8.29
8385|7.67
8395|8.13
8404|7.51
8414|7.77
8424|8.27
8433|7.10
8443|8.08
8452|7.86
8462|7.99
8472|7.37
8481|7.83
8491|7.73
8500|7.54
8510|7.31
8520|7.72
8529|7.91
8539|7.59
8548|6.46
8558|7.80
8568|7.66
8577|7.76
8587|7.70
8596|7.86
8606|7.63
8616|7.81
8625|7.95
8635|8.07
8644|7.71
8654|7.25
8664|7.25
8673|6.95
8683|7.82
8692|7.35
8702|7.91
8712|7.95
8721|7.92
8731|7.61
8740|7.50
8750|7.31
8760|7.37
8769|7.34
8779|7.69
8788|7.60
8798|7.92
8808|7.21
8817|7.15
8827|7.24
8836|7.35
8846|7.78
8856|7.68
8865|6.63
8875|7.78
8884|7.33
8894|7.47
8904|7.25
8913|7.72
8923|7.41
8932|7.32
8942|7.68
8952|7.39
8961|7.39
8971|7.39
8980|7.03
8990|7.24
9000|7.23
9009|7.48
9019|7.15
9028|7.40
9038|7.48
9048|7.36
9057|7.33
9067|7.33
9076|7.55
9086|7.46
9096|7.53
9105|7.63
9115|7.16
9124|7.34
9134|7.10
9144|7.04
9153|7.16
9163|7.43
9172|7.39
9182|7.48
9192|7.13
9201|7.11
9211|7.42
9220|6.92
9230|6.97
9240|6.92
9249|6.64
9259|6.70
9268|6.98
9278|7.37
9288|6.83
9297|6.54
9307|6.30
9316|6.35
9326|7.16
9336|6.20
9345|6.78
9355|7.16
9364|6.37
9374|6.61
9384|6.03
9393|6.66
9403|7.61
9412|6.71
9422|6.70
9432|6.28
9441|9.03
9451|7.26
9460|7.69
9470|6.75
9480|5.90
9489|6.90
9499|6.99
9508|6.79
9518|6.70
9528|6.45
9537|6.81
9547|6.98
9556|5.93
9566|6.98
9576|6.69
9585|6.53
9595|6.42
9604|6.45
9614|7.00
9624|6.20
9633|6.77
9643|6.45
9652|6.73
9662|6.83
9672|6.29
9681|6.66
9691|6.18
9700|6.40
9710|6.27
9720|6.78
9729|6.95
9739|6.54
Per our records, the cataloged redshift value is 0.00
